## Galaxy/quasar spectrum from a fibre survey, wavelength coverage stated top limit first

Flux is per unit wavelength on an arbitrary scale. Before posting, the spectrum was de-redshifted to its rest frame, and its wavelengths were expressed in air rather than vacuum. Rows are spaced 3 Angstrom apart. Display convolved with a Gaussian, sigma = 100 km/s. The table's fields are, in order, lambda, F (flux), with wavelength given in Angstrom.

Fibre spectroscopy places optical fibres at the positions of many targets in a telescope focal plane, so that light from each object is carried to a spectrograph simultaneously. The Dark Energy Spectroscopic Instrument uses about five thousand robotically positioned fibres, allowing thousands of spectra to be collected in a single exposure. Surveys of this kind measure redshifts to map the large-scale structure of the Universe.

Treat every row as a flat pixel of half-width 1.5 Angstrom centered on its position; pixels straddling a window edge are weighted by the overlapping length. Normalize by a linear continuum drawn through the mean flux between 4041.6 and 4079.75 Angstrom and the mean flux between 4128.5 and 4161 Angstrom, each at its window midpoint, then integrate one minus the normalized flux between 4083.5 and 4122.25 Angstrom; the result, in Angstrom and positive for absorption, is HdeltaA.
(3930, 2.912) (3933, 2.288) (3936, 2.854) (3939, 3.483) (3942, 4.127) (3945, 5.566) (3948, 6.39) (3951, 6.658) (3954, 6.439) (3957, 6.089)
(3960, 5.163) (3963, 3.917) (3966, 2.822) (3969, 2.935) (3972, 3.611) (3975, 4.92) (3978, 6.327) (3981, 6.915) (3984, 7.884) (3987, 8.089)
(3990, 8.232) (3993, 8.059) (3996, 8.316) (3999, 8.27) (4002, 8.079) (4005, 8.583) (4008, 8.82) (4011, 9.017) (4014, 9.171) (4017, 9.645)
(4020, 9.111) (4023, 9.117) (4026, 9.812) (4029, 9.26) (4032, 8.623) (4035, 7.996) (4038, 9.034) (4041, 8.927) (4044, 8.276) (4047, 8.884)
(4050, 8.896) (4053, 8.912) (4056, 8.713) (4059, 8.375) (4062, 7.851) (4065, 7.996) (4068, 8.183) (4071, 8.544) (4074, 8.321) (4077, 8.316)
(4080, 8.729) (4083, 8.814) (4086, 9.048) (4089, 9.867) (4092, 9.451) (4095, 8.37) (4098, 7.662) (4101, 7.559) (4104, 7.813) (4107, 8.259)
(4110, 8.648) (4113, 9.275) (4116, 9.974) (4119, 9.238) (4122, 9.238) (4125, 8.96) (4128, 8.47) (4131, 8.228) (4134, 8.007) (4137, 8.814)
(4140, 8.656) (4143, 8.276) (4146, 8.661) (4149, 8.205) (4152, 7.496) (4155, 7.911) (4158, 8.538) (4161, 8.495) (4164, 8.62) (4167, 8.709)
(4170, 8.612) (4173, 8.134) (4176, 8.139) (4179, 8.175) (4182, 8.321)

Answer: -1.9 Angstrom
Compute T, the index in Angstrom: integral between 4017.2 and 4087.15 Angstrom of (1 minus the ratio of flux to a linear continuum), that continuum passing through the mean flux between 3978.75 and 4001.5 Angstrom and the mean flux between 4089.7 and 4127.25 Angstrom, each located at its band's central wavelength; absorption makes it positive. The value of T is -3.1 Angstrom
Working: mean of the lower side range 7.92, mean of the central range 8.7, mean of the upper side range 8.72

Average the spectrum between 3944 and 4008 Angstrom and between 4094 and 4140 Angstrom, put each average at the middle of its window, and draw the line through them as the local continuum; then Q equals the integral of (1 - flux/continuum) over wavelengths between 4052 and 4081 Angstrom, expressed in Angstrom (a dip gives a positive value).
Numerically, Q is -2.2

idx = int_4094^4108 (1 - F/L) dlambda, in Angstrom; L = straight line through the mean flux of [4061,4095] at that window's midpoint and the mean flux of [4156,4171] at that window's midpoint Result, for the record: 1.2 Angstrom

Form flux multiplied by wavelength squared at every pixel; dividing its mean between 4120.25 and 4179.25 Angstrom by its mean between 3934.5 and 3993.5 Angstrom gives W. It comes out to 1.68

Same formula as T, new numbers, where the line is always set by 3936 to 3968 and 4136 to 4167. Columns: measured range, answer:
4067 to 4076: -1.8 Angstrom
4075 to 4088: -2.9 Angstrom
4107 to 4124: -3.1 Angstrom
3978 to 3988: -3.6 Angstrom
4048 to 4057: -3.0 Angstrom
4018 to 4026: -4.1 Angstrom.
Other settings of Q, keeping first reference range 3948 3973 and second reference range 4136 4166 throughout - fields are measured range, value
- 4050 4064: -3.97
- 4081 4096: -3.99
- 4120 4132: -1.32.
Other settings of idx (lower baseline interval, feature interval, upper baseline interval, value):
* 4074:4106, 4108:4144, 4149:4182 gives -1.7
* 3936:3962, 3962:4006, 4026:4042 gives 2.7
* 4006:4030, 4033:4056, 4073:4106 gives 0.7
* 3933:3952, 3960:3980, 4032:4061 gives 5.1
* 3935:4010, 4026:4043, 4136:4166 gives -4.8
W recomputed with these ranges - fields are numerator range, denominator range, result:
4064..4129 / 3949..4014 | 1.37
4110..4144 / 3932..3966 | 2.02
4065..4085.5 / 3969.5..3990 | 1.42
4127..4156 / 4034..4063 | 1.01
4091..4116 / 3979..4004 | 1.12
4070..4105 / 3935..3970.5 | 1.93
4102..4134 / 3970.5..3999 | 1.33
